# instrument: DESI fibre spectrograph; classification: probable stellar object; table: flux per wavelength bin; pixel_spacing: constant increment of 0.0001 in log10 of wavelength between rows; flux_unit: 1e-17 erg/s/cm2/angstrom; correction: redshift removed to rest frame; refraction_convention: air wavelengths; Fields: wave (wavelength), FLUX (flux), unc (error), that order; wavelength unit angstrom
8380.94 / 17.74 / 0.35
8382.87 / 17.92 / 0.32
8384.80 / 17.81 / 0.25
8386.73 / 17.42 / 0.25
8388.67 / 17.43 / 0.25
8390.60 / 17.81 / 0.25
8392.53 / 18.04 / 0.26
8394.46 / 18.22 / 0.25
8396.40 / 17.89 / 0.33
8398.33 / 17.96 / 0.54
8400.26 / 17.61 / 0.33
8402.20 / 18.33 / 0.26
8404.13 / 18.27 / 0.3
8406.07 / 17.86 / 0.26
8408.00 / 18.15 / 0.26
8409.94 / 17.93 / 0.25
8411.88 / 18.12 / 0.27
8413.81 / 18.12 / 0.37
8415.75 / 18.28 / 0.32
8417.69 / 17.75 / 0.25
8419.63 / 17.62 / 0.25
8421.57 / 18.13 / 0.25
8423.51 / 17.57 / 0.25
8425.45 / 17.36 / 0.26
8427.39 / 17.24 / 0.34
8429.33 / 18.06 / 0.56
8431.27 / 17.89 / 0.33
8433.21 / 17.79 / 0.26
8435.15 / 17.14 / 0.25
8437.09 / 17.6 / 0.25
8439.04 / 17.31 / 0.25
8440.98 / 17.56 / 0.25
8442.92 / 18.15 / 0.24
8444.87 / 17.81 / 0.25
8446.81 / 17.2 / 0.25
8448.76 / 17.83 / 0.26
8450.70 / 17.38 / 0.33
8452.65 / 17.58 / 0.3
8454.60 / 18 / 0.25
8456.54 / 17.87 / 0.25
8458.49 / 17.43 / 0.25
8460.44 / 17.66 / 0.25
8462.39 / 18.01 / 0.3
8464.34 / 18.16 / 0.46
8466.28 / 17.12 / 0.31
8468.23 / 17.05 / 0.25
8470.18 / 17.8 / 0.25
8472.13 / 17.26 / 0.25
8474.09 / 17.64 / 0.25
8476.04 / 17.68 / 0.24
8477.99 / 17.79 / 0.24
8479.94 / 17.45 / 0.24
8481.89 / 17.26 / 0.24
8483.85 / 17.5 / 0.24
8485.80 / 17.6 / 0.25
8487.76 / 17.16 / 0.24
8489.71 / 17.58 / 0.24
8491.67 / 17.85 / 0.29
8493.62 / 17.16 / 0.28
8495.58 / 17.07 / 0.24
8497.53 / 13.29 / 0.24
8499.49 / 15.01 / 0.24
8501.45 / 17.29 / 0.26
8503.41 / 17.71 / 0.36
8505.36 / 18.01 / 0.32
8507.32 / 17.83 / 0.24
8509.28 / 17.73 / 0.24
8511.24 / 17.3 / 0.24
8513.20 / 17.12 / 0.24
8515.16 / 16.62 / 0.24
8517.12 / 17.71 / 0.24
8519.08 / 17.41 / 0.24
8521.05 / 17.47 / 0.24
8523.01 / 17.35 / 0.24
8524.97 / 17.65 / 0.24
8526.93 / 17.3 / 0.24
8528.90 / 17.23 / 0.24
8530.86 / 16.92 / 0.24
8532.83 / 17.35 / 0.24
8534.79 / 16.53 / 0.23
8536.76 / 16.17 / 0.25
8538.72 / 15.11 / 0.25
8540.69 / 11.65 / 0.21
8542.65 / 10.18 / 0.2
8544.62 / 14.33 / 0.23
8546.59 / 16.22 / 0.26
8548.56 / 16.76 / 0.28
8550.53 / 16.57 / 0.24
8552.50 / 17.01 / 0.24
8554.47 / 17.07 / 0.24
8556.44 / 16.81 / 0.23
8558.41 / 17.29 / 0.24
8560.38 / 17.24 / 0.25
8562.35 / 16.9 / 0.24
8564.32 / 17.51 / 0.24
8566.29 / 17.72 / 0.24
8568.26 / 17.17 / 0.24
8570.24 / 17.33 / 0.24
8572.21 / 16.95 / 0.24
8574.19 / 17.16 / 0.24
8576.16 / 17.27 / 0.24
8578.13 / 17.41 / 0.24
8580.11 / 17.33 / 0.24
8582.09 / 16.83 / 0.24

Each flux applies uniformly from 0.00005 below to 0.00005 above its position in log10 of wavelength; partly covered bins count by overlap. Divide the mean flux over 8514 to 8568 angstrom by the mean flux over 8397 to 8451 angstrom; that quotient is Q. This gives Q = 0.9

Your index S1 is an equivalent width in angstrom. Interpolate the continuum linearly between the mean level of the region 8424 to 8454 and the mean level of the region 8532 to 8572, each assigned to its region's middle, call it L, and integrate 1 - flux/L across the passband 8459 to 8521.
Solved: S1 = -1.24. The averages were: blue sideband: 17.6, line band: 17.3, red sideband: 16.2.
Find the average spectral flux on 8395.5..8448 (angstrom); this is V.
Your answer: 17.8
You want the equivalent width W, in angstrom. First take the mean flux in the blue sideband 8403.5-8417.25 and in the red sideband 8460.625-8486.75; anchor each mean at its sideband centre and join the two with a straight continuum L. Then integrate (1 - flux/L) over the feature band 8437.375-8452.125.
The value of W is 0.2 angstrom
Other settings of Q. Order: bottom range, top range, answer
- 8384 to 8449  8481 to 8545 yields 0.93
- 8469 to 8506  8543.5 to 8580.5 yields 0.99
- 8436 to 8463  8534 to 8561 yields 0.88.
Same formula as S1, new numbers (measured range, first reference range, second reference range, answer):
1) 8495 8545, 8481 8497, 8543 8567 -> 1.7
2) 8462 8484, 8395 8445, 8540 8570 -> -0.5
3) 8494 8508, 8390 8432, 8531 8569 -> 0.1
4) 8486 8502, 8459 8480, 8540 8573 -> 0.6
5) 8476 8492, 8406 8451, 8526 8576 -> -0.4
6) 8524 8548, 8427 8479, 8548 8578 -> 2.3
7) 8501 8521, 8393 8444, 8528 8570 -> -1.0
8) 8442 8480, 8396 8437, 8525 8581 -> -0.5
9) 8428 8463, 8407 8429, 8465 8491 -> 0.0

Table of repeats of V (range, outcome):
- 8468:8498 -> 17.3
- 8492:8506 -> 16.5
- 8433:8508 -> 17.4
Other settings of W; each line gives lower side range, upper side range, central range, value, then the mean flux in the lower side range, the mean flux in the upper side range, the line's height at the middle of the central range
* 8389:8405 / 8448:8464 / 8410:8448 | 0.3 angstrom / 18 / 17.7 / 17.9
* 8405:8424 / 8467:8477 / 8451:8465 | -0.2 angstrom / 18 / 17.5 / 17.6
